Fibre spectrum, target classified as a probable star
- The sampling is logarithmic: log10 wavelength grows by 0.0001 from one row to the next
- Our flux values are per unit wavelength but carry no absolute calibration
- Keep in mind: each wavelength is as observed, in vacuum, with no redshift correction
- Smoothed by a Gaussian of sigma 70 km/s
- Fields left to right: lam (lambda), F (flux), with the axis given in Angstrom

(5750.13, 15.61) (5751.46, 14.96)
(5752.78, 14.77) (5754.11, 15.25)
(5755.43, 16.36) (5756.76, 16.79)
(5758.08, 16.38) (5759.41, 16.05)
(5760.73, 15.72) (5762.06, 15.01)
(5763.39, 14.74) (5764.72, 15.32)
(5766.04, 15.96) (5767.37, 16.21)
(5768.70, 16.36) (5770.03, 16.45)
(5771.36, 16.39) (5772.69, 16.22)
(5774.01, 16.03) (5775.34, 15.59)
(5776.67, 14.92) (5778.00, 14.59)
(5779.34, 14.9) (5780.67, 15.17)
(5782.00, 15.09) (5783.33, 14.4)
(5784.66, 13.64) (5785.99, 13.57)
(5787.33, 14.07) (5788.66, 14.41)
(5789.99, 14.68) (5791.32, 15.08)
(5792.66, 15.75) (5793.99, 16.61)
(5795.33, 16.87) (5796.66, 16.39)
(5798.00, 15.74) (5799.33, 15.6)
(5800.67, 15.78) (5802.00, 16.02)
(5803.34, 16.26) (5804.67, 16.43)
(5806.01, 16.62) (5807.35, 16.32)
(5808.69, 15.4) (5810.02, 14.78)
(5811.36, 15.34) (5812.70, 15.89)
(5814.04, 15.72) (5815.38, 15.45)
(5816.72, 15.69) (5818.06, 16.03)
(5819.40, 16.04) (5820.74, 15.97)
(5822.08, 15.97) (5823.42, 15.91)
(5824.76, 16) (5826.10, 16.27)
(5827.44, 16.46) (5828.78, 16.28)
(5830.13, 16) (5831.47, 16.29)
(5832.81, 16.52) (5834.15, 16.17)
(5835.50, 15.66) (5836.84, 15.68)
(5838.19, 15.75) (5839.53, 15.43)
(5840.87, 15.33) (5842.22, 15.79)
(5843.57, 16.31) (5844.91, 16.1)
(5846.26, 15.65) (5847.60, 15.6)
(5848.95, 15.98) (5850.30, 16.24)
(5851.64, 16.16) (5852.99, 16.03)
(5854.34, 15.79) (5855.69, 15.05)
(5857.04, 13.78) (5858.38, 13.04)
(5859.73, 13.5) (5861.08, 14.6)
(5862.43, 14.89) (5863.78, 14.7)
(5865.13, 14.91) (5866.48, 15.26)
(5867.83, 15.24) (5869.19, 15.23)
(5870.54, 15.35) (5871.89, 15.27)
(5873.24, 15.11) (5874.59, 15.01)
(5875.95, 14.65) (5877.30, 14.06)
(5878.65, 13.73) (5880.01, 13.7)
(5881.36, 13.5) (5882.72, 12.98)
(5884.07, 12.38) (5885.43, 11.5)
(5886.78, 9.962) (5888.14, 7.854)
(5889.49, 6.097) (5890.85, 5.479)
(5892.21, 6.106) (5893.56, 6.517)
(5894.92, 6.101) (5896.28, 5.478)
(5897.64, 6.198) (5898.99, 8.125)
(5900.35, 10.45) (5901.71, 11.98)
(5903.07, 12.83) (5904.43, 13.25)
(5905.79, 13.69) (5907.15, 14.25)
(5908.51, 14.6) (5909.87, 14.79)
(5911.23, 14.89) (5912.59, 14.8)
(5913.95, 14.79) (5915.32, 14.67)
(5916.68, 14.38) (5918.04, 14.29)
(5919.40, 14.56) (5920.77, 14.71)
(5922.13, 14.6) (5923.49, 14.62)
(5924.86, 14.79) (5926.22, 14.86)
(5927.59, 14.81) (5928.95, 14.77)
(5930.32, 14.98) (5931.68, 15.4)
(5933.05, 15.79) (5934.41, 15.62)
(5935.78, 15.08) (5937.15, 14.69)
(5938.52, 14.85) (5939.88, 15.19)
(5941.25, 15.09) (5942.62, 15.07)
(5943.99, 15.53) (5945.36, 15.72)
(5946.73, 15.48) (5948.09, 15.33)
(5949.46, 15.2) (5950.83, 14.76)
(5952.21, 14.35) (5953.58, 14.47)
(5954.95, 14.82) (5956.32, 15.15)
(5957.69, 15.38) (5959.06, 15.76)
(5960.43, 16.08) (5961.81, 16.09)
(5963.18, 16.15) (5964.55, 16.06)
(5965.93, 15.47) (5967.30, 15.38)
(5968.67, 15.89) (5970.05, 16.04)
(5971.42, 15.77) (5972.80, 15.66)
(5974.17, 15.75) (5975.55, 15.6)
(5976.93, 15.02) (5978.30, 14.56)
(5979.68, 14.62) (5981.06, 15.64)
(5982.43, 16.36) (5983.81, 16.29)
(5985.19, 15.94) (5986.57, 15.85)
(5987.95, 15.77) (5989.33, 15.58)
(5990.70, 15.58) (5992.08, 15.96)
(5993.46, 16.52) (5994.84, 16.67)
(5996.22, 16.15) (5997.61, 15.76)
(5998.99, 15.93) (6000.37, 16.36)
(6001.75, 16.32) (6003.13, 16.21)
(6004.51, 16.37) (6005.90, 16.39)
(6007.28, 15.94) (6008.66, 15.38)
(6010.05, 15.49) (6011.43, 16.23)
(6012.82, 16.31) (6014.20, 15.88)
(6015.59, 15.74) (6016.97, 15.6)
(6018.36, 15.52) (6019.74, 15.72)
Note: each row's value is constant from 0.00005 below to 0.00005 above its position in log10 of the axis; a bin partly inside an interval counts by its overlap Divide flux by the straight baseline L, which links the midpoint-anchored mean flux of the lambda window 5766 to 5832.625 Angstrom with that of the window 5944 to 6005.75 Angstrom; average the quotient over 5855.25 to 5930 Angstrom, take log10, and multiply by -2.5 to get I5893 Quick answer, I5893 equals 0.22 mag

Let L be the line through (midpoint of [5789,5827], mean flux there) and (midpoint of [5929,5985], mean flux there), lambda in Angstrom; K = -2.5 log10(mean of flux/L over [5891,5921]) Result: 0.31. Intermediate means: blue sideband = 15.9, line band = 11.7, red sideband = 15.4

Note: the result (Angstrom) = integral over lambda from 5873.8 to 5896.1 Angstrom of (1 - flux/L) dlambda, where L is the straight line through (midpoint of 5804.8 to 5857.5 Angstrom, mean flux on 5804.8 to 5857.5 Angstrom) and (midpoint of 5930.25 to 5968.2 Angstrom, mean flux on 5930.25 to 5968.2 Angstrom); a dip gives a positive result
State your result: 7.3 Angstrom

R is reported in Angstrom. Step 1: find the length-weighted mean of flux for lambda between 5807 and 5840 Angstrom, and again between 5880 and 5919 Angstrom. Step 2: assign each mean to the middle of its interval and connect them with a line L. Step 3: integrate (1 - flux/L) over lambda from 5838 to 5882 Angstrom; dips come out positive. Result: -4.59 Angstrom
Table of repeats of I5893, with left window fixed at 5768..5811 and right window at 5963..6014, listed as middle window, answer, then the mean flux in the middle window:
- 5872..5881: 0.091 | 14.4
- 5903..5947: 0.068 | 14.8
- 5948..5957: 0.069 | 14.8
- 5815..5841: -0.027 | 16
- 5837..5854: -0.017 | 15.9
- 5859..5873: 0.053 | 14.9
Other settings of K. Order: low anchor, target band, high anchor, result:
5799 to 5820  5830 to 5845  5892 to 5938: -0.06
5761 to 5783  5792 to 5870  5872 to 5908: -0.19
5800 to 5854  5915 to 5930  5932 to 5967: 0.06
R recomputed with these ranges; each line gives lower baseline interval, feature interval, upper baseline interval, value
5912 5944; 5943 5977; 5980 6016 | -0.2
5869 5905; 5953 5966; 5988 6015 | -1.2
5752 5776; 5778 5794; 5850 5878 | 1.0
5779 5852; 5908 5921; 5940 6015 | 0.9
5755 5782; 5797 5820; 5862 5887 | -1.1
